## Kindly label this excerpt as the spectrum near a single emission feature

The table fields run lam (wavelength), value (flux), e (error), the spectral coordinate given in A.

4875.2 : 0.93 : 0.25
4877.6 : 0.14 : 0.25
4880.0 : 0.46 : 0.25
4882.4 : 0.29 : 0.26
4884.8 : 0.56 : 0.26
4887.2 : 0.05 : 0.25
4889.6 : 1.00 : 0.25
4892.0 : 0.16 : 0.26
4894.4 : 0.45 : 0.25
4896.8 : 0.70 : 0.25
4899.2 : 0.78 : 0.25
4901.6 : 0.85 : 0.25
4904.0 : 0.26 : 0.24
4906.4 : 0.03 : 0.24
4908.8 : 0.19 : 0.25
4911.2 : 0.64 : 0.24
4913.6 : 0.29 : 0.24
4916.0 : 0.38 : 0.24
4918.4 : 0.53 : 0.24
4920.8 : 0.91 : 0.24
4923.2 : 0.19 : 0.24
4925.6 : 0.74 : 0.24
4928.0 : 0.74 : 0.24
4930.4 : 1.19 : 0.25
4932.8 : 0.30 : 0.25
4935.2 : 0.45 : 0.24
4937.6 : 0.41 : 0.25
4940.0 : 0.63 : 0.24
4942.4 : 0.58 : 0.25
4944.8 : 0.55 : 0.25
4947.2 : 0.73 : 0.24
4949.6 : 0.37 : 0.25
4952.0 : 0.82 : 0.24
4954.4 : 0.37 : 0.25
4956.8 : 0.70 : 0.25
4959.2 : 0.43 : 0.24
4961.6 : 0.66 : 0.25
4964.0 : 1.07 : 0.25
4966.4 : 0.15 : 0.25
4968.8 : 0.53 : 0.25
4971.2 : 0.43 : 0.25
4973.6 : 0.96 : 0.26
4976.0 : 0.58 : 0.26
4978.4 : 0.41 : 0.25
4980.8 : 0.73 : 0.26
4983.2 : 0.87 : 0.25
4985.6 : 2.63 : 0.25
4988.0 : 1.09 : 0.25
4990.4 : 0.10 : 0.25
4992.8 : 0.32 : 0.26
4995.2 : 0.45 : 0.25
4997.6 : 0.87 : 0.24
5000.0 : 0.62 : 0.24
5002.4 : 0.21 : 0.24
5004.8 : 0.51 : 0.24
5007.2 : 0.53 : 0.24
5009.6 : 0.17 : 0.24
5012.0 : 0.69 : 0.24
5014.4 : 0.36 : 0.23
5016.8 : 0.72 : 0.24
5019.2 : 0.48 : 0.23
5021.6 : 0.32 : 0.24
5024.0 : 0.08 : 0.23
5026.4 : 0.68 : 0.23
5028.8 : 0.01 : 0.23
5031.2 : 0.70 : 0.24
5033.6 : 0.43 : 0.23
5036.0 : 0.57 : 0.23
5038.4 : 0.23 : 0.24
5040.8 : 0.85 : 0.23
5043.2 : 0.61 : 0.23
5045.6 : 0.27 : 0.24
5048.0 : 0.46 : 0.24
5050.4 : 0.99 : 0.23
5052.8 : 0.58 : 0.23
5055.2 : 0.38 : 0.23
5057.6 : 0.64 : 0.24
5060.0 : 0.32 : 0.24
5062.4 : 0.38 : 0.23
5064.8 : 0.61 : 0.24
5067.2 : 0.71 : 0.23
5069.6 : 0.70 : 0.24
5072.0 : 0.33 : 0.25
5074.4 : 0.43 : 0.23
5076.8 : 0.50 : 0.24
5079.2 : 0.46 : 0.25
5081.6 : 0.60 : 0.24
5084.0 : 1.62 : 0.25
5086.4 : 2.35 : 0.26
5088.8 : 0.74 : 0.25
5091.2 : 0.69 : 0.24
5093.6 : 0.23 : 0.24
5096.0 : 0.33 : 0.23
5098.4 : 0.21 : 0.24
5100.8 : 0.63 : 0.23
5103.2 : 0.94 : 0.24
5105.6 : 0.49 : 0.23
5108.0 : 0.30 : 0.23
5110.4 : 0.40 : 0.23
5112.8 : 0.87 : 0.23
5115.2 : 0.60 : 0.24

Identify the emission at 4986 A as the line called H-beta 4861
